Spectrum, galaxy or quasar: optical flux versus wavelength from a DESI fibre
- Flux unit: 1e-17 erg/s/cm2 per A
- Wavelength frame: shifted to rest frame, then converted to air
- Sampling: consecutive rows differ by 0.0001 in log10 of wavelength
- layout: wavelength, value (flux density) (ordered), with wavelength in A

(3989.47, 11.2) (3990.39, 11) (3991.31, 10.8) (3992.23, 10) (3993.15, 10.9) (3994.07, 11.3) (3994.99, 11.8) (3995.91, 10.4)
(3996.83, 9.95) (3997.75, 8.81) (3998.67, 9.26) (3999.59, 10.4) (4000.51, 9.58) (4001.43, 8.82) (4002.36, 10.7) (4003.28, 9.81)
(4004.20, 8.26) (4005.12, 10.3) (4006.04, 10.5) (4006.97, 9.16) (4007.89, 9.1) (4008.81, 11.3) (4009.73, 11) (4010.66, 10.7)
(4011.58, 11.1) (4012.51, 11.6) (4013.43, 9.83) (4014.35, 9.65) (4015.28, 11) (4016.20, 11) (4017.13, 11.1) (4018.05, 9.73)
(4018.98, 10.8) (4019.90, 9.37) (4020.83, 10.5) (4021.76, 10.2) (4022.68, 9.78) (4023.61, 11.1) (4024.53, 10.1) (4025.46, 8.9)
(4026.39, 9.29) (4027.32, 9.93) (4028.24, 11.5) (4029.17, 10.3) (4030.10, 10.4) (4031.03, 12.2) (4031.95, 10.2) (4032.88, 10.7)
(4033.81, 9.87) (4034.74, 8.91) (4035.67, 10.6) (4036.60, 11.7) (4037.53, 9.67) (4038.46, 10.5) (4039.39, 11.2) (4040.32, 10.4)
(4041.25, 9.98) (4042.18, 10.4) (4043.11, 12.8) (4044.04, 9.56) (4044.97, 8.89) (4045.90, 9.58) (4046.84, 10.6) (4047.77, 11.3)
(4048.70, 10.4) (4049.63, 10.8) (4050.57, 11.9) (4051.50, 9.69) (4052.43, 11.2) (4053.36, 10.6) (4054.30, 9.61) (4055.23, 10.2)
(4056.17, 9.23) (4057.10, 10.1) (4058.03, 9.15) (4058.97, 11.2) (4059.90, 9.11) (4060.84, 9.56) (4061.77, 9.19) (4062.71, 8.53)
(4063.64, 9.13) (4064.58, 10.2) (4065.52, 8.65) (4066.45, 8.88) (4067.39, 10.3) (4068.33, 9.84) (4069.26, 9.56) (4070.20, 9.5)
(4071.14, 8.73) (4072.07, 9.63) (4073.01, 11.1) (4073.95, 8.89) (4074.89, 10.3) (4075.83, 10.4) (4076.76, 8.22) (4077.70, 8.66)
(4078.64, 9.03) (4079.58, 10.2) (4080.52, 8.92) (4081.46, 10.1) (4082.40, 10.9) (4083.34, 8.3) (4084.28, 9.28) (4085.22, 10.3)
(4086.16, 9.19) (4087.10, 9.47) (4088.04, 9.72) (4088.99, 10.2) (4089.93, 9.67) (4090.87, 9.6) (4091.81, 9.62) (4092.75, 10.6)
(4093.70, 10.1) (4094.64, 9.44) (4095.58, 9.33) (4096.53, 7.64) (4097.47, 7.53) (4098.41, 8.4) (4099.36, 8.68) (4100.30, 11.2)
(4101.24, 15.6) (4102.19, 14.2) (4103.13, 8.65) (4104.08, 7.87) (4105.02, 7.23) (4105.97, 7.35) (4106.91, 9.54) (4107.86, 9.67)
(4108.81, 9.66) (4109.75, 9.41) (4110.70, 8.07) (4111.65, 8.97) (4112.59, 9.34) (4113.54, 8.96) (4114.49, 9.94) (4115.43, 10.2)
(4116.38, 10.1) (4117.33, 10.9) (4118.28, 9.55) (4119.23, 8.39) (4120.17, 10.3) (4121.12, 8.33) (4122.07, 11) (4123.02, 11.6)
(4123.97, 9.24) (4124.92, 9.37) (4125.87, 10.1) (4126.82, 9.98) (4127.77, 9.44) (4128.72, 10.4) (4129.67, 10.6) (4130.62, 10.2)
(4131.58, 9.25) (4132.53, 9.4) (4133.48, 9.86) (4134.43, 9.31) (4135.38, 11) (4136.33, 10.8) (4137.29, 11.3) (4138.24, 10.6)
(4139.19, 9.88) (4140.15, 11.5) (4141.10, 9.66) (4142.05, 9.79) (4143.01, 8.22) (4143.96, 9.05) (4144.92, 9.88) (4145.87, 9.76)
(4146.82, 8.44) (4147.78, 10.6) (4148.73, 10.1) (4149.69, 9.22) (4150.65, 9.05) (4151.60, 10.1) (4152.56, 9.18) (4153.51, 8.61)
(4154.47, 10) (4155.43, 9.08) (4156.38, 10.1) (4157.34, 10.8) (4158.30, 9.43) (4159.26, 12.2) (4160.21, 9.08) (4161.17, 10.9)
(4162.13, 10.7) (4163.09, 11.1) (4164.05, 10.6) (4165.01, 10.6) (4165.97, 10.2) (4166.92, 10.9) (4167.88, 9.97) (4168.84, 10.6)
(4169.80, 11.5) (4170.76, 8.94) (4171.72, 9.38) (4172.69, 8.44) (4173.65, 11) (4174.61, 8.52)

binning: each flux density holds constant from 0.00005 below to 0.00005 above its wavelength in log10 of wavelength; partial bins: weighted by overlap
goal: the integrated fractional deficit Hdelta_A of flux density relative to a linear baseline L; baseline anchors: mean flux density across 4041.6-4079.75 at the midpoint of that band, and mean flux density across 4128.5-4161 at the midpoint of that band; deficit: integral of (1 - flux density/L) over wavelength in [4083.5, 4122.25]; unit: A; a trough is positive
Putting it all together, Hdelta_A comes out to 1.2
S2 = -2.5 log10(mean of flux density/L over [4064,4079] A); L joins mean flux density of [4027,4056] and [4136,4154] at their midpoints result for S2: 0.09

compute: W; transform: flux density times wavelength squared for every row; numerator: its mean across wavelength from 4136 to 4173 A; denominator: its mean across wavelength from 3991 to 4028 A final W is 1.1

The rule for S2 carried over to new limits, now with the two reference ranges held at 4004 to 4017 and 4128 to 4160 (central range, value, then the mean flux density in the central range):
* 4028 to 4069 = 0.01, 10.2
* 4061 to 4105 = 0.06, 9.62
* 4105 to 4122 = 0.08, 9.31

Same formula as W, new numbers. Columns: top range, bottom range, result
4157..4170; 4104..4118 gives 1.18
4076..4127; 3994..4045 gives 0.97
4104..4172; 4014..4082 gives 1.02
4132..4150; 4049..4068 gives 1.05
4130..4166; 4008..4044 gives 1.01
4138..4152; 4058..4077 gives 1.06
